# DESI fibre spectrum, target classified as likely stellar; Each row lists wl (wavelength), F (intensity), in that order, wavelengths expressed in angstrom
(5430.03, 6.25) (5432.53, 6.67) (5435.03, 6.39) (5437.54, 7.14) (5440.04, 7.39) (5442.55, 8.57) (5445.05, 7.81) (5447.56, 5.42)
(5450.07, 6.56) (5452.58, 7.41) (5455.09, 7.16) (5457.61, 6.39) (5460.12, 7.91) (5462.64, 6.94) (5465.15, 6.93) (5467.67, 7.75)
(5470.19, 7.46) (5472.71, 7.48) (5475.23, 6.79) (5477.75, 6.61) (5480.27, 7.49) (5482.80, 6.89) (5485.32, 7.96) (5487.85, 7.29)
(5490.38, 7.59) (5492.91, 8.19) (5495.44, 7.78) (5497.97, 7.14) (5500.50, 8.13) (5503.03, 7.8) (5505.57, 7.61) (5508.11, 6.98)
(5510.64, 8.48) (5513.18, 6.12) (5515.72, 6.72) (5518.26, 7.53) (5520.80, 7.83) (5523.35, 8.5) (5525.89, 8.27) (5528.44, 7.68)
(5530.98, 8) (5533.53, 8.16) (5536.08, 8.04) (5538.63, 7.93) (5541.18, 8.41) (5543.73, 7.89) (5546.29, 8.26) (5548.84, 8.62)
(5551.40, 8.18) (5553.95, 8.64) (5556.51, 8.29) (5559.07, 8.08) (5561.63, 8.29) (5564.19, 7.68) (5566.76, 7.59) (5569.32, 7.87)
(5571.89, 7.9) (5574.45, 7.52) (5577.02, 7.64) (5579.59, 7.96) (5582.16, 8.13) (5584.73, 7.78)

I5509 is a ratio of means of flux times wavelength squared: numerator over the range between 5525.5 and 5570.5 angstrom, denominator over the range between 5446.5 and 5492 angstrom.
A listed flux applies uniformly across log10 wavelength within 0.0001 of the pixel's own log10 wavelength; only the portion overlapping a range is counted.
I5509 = 1.2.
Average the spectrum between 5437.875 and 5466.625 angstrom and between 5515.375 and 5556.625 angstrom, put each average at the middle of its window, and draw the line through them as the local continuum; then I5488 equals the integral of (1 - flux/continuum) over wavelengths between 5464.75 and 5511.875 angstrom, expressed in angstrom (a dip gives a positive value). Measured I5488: 0.3 angstrom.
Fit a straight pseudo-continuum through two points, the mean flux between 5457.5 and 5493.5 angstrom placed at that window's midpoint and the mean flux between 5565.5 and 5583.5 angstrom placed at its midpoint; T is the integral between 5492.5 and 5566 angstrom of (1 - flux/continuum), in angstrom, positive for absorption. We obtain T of -3.0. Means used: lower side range 7.32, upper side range 7.8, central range 7.9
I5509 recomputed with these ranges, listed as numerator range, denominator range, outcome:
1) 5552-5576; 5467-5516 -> 1.10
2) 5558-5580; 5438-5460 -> 1.15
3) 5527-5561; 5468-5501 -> 1.12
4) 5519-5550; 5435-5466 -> 1.18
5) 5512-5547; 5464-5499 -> 1.08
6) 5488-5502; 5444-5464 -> 1.13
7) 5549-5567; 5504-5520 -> 1.14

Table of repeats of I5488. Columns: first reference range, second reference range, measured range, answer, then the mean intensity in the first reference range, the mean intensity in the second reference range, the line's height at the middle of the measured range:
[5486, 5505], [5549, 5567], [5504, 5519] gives 1.1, 7.71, 8.17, 7.82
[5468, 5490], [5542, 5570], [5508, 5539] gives 0.2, 7.28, 8.14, 7.78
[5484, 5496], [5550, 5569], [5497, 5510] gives 0.4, 7.76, 8.1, 7.82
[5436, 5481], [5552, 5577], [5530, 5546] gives -0.6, 7.17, 7.97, 7.77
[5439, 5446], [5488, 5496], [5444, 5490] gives 4.3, 7.95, 7.78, 7.86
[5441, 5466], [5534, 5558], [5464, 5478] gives 0.2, 7.12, 8.25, 7.33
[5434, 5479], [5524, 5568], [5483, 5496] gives -0.3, 7.12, 8.12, 7.49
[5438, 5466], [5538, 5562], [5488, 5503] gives -0.2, 7.14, 8.27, 7.64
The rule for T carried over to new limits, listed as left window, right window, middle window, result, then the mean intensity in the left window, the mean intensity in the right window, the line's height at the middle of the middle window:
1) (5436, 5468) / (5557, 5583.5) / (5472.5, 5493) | 0.1 angstrom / 7.16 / 7.88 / 7.35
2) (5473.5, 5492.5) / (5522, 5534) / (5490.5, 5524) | 0.6 angstrom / 7.28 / 8.12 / 7.73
